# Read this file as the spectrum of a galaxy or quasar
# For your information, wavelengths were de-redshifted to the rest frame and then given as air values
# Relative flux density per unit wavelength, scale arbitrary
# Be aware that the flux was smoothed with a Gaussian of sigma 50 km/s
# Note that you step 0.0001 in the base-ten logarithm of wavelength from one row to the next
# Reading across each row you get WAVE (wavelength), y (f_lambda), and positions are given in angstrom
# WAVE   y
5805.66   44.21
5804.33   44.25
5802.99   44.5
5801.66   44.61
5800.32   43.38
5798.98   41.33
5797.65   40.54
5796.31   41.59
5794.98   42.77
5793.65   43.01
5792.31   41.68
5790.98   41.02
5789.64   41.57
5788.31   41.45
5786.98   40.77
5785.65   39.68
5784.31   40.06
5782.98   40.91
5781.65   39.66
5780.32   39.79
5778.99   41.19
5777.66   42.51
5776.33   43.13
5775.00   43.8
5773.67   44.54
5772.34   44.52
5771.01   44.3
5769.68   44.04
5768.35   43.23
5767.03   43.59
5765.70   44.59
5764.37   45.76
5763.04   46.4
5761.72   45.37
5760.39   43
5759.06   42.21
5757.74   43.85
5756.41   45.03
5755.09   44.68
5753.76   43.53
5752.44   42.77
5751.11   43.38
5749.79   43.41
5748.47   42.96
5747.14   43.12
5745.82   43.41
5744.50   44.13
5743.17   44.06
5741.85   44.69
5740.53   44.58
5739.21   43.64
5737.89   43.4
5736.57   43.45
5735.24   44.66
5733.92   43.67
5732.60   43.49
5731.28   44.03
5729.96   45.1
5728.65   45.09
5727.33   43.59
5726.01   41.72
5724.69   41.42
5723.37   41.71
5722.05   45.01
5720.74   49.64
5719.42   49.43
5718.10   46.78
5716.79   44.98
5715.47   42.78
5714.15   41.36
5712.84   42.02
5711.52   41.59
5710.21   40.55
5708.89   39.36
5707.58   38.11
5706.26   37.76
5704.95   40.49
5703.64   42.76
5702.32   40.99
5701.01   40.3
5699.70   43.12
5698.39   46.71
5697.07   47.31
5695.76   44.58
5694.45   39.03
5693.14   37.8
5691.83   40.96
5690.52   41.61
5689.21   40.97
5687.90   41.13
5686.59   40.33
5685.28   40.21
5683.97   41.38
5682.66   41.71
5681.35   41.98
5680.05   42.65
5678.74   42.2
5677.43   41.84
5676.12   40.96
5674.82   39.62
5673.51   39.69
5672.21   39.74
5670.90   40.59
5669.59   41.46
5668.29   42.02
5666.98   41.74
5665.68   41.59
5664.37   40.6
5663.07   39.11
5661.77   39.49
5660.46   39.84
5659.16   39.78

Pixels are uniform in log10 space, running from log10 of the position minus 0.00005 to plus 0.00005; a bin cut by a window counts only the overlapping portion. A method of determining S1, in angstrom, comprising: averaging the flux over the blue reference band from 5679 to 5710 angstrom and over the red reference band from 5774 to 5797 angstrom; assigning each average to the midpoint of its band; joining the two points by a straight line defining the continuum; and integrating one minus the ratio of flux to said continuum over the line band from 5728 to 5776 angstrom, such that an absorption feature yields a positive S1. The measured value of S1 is -3.0 angstrom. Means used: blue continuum 41.4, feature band 44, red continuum 41.5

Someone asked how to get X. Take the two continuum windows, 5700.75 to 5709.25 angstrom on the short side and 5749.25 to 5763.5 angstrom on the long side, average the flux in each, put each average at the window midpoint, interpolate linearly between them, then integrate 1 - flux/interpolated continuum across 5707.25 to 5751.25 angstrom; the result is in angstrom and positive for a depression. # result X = -1.8 angstrom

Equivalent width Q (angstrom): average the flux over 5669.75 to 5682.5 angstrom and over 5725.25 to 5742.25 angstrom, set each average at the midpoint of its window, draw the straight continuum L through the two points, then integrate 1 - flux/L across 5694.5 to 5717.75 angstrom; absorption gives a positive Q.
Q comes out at 0.28 angstrom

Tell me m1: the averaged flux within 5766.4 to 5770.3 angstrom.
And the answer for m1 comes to 43.7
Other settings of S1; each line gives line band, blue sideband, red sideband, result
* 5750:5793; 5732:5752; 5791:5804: 0.2 angstrom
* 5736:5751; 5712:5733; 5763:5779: 0.1 angstrom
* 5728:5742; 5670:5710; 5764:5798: -0.8 angstrom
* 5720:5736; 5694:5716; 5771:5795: -0.9 angstrom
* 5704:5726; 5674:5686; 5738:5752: 0.0 angstrom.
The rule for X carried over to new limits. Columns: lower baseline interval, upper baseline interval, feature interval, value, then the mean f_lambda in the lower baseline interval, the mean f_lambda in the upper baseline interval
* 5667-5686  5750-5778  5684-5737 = -0.4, 41.2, 44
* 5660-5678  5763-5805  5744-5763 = -0.8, 40.6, 42.6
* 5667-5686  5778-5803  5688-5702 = -0.3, 41.2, 41.5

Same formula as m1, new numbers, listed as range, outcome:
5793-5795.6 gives 43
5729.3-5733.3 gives 44.3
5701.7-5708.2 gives 40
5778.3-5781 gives 40.5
